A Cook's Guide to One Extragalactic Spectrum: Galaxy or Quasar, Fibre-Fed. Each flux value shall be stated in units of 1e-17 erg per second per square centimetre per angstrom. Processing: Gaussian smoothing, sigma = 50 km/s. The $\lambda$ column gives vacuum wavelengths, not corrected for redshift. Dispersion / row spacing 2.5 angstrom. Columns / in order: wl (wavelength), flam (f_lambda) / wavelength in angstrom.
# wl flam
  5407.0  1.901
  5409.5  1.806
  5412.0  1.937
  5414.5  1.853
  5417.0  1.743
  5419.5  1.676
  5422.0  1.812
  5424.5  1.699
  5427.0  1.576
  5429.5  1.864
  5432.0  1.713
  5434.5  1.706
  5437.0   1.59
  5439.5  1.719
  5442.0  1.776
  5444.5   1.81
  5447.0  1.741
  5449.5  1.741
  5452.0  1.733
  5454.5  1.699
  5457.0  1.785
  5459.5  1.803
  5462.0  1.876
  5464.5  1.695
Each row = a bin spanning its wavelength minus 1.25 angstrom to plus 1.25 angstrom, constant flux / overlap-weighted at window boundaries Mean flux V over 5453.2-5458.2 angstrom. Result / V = 1.74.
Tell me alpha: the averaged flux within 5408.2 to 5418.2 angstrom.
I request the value 1.84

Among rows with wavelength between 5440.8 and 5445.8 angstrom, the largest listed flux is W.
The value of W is 1.81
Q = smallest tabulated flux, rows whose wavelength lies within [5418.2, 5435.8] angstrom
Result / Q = 1.576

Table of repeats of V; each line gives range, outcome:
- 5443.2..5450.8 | 1.76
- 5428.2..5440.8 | 1.72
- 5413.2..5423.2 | 1.77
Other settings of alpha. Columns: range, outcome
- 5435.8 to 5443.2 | 1.7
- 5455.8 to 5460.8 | 1.79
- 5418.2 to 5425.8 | 1.73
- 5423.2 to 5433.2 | 1.71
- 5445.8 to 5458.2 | 1.74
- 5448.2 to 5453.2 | 1.74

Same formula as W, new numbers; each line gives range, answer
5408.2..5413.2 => 1.937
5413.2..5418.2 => 1.853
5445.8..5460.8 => 1.803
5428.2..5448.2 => 1.864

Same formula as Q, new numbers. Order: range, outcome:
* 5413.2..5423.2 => 1.676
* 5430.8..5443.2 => 1.59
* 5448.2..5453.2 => 1.733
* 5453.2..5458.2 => 1.699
